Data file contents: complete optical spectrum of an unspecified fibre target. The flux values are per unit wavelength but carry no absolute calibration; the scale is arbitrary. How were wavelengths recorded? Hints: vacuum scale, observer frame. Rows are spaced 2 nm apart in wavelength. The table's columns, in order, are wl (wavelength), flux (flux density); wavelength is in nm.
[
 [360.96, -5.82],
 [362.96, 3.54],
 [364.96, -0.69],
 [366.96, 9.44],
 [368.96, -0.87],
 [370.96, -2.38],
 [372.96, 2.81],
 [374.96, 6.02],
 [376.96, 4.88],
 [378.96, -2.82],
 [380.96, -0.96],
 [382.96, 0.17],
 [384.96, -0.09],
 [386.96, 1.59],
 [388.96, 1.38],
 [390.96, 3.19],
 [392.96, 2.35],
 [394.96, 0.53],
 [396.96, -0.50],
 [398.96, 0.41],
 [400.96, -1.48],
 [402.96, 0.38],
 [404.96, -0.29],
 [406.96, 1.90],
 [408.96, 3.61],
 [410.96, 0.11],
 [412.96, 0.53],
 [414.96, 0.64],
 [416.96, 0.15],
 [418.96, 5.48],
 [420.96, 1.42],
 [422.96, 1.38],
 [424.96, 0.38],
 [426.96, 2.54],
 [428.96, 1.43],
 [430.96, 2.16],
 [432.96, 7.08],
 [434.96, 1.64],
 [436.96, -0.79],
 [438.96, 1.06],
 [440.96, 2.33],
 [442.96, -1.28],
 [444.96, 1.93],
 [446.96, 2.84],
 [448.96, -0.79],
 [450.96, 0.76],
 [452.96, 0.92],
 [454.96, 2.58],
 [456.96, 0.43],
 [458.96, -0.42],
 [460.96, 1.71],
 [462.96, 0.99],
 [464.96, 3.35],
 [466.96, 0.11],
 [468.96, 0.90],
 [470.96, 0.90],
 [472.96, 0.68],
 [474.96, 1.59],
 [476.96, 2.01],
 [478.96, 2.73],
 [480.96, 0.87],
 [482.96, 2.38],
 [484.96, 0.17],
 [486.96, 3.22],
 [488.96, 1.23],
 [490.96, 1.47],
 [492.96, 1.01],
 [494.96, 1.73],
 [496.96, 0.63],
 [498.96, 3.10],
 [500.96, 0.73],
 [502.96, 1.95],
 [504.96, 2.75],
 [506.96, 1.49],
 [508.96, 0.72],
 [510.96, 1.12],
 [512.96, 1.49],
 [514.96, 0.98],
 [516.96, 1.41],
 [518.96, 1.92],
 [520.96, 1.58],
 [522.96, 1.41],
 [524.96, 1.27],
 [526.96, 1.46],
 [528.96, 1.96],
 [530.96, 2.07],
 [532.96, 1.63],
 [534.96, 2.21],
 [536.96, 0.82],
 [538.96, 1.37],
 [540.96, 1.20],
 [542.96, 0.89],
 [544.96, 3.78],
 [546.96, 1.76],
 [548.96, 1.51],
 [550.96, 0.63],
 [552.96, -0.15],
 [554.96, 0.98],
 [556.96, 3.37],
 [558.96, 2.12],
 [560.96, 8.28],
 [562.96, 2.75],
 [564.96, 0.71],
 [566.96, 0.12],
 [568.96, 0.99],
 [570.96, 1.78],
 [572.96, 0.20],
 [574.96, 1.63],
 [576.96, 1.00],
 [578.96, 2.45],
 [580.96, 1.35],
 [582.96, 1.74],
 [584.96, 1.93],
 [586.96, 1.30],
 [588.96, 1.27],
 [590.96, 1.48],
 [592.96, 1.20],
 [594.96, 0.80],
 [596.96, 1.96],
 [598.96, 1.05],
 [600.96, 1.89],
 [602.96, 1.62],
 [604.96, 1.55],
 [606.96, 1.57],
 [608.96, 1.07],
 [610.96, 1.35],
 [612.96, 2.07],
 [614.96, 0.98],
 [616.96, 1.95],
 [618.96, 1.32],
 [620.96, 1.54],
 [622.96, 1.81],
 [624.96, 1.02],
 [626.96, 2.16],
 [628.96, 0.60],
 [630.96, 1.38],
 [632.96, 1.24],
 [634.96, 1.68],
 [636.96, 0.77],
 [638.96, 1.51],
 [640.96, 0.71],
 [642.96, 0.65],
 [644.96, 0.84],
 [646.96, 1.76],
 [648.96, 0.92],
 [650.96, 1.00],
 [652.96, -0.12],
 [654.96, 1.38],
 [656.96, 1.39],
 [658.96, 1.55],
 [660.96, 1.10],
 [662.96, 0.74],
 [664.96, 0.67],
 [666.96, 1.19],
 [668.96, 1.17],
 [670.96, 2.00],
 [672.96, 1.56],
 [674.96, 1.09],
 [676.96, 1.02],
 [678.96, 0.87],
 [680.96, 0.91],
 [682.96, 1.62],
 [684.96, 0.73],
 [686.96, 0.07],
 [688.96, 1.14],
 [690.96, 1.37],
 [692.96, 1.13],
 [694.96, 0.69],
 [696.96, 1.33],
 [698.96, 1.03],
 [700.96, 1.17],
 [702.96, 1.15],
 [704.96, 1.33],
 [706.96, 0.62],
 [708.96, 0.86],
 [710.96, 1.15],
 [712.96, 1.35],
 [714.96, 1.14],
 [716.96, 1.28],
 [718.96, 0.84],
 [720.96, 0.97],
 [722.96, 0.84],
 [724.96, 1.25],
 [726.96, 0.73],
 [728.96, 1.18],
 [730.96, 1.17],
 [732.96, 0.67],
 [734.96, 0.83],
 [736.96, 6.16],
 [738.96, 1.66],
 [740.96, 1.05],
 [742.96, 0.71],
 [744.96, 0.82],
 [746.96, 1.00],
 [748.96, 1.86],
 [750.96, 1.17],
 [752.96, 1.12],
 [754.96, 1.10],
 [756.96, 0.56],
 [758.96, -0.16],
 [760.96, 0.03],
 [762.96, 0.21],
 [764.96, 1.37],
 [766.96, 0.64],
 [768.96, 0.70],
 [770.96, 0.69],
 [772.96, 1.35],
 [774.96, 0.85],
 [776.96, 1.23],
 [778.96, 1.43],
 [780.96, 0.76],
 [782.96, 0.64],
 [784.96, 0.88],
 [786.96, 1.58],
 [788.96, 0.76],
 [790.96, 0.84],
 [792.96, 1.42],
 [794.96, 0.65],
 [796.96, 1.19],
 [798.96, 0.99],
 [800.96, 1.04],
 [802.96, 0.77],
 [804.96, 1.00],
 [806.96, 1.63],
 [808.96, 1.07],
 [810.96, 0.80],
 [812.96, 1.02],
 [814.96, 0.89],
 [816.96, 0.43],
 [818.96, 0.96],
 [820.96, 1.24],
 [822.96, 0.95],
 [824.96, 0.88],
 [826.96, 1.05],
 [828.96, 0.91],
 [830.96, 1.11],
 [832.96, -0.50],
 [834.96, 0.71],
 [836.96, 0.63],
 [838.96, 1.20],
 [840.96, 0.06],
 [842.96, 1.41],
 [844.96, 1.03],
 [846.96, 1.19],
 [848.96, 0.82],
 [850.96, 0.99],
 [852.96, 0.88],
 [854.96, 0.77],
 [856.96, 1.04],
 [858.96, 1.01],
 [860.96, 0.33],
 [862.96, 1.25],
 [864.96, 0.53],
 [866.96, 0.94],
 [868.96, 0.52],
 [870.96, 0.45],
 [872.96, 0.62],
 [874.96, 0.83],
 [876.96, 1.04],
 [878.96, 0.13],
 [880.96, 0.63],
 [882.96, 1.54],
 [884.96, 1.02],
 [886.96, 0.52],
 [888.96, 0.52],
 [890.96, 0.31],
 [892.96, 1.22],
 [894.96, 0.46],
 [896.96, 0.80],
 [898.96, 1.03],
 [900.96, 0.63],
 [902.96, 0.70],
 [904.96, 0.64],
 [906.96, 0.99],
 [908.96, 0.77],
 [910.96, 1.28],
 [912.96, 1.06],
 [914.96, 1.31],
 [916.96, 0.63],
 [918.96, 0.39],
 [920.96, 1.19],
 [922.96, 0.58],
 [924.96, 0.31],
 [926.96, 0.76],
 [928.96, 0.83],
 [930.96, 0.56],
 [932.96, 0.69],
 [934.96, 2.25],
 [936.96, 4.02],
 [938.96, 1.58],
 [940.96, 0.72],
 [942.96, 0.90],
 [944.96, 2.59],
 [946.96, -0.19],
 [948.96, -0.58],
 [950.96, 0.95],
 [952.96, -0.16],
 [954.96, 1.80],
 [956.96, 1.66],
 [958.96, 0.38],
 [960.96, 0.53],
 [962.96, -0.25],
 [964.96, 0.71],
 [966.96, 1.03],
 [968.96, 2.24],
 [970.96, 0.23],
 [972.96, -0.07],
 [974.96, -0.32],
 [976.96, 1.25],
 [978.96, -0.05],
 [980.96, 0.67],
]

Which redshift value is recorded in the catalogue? 0.122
